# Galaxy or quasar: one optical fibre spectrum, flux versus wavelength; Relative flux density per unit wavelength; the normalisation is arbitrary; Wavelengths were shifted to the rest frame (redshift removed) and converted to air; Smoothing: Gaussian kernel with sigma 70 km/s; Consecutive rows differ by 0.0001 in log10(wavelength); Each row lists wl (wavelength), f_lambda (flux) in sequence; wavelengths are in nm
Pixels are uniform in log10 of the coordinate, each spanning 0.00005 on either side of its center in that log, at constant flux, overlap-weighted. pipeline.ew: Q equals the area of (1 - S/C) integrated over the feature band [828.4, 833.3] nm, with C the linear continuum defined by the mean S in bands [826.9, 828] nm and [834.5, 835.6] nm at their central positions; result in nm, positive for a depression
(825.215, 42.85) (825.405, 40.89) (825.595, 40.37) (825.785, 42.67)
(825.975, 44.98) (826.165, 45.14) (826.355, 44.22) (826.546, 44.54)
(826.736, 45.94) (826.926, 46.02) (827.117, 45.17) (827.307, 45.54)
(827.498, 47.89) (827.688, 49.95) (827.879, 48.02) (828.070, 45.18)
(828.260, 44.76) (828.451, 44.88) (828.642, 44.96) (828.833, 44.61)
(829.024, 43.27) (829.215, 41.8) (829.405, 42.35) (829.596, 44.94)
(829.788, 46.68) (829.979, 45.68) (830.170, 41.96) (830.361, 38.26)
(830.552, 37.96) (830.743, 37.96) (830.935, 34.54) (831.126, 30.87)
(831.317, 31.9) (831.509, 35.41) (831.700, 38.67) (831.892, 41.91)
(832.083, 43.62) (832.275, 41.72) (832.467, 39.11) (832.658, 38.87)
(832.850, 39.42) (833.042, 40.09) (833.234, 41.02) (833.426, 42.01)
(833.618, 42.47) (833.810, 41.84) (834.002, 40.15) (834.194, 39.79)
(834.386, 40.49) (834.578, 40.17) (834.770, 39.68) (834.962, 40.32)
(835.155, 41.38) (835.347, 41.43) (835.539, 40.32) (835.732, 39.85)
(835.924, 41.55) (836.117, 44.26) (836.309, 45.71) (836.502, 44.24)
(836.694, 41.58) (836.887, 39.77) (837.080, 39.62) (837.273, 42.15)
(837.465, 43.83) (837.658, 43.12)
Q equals 0.42 nm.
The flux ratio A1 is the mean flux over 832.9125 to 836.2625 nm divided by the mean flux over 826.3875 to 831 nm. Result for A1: 0.9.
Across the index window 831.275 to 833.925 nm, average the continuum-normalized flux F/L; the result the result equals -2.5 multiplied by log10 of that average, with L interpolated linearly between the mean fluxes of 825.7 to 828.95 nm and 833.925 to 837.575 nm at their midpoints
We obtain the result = 0.08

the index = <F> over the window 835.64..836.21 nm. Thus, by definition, 41.9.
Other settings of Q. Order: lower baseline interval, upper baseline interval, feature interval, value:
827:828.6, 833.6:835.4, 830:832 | 0.29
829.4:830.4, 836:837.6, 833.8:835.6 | 0.10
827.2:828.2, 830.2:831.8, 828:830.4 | -0.11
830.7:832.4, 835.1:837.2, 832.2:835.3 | -0.08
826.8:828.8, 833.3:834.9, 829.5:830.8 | 0.06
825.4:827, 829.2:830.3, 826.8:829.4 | -0.09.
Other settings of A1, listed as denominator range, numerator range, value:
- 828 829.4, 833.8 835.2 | 0.92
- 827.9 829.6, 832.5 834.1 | 0.92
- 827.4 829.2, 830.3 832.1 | 0.80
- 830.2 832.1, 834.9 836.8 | 1.14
